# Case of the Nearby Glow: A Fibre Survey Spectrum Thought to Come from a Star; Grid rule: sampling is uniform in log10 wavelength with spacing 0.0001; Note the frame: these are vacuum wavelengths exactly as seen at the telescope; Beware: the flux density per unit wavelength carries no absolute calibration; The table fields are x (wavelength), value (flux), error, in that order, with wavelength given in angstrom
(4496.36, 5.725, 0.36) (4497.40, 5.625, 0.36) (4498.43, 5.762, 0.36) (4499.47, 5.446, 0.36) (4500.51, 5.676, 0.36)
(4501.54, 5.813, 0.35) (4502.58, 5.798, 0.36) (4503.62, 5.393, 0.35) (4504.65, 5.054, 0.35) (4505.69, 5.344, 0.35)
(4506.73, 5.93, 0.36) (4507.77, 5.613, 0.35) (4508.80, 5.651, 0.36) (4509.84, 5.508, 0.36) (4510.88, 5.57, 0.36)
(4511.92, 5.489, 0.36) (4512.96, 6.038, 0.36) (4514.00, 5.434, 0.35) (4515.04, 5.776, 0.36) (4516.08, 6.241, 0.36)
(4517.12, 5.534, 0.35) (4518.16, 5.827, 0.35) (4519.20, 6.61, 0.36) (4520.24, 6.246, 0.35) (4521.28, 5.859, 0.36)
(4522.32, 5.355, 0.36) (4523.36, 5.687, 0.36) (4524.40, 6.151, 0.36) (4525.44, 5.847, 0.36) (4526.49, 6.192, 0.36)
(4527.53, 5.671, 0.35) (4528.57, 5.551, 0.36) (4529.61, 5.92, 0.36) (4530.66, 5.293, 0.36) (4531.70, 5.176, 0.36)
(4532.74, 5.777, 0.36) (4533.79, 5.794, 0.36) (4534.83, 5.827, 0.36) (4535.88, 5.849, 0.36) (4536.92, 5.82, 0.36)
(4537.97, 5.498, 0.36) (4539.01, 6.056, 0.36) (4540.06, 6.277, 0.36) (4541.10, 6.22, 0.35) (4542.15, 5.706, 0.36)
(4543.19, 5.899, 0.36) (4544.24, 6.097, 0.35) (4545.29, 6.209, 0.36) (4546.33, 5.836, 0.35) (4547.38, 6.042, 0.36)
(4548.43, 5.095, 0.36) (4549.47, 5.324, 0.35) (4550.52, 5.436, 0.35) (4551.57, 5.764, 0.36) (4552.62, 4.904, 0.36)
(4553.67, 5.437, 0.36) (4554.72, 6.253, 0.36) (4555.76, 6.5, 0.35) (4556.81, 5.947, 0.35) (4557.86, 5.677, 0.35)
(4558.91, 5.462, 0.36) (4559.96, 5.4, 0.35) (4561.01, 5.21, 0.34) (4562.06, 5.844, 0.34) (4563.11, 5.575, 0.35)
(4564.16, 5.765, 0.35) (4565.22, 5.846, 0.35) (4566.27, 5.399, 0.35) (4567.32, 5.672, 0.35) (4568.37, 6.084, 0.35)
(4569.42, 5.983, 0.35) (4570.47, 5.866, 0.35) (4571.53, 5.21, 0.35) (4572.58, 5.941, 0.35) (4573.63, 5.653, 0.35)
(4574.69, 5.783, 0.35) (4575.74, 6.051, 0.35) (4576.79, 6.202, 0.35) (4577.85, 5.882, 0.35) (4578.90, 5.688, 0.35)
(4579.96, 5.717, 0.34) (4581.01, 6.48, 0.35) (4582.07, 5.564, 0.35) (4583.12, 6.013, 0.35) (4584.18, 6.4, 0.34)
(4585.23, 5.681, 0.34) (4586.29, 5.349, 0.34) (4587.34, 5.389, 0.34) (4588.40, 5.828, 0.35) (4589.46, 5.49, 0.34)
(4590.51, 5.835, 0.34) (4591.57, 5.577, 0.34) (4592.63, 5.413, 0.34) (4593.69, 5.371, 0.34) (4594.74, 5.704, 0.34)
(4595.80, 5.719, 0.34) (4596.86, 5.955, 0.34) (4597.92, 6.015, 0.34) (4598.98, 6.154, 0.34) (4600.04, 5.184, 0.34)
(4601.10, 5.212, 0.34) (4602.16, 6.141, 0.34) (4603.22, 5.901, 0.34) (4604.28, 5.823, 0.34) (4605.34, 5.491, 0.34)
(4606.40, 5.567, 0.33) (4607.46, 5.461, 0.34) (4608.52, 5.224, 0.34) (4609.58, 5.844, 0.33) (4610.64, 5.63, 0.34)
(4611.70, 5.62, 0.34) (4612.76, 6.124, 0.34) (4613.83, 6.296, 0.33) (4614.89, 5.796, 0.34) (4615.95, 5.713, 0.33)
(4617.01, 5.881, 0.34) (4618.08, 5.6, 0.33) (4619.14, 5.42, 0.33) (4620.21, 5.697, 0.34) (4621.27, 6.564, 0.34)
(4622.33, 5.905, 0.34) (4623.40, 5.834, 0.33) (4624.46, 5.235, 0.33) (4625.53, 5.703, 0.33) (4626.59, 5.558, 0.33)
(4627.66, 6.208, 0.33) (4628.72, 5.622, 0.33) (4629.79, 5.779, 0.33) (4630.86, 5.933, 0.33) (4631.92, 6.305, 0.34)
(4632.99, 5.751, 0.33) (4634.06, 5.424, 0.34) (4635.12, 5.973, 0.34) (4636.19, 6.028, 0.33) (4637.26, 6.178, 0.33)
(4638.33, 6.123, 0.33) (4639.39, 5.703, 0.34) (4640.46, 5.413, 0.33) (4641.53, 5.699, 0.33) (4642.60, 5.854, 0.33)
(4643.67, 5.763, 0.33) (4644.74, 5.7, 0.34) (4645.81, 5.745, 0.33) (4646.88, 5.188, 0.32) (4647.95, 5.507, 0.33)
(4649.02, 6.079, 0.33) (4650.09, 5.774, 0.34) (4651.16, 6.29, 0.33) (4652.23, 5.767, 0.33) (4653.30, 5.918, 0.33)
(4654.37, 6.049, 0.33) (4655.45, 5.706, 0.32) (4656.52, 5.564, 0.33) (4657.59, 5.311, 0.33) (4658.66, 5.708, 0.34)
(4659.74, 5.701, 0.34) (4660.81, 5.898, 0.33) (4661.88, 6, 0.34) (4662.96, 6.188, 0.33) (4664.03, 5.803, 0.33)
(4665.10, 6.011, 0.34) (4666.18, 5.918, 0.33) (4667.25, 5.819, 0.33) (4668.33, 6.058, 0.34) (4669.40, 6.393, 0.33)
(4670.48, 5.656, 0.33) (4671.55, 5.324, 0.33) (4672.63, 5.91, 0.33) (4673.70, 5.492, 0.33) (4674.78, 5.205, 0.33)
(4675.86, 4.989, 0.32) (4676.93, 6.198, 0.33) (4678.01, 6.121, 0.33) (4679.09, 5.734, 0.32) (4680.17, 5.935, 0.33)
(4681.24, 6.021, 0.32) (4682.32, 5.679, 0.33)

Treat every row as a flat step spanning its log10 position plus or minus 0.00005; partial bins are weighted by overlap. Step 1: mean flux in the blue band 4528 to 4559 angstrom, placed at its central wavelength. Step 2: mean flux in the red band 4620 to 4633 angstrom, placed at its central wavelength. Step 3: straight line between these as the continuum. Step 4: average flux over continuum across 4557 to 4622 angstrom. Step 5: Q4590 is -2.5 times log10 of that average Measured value 0.01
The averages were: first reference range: 5.76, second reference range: 5.86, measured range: 5.74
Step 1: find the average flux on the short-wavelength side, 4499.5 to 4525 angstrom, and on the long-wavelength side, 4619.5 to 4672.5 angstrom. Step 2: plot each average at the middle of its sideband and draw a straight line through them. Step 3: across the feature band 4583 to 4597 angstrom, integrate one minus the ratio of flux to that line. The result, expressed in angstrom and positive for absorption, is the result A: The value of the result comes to 0.3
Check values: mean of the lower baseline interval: 5.73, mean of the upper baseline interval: 5.82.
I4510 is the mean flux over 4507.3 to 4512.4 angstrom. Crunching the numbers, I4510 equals 5.57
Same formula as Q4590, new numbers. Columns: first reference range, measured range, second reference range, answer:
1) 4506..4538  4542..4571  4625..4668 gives 0.011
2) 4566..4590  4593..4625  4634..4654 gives 0.013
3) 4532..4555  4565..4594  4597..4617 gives -0.002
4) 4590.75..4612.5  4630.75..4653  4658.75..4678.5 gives -0.013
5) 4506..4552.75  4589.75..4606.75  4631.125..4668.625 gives 0.022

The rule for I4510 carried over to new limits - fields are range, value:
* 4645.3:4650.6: 5.66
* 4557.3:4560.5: 5.51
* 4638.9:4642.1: 5.6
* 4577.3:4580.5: 5.76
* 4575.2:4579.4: 5.96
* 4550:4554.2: 5.38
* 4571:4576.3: 5.73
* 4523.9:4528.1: 5.96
